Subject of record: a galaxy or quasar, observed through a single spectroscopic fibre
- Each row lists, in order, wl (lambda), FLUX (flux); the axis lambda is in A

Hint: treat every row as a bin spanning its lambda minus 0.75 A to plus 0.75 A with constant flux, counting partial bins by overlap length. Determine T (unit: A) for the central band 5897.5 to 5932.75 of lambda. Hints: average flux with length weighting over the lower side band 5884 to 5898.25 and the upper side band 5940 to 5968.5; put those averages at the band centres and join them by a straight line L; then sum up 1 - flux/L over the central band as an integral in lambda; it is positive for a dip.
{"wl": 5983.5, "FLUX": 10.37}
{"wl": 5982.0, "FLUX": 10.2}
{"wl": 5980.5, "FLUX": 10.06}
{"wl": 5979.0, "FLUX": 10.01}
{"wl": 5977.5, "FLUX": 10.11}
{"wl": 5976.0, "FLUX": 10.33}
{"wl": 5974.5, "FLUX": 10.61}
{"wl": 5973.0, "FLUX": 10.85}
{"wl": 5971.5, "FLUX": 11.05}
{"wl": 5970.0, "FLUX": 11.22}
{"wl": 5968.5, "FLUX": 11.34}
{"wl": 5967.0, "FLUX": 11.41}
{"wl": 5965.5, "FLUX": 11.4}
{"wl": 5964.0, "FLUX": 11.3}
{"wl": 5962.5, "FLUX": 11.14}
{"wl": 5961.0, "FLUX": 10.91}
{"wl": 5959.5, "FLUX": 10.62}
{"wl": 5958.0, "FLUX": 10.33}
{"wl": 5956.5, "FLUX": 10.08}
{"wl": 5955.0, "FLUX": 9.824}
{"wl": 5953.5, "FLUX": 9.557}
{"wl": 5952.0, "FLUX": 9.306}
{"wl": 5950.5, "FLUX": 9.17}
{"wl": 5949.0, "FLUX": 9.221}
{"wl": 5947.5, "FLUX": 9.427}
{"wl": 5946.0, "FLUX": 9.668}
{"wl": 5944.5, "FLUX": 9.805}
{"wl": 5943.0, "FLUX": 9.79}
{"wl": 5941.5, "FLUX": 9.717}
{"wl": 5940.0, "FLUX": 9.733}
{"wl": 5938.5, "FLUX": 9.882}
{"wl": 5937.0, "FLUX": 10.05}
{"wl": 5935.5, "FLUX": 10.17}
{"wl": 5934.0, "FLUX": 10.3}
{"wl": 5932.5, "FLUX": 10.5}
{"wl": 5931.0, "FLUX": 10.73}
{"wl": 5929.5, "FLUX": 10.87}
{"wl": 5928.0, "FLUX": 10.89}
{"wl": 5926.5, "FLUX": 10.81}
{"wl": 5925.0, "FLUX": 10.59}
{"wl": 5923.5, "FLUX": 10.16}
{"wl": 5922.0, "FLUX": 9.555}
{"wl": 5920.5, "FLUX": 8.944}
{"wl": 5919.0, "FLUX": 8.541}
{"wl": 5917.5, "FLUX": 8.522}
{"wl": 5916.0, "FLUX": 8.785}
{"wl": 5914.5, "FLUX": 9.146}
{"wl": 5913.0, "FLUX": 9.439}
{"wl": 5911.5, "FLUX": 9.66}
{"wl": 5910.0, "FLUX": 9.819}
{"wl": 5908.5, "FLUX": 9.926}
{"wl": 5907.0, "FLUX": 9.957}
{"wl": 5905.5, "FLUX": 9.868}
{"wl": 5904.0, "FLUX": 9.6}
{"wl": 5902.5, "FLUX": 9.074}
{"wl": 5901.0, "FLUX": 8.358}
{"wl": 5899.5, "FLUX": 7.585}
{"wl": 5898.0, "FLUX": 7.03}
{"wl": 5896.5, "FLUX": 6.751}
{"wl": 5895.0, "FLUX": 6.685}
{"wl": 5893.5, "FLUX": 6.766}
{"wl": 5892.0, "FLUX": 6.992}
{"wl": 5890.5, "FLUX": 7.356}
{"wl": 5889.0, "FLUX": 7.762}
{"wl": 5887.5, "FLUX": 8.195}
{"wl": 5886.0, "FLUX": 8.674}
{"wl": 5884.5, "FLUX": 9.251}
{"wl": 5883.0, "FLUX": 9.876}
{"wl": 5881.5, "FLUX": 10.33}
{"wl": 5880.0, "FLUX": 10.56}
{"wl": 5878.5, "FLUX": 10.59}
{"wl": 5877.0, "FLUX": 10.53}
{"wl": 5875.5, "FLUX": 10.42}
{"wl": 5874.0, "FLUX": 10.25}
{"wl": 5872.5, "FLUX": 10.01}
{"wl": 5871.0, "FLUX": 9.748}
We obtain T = -4.0 A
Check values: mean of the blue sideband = 7.53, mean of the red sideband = 10.2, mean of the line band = 9.52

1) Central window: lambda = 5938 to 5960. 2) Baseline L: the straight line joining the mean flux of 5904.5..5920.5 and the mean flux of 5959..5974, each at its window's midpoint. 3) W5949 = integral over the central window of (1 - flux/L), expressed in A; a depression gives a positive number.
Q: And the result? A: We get 1.70 A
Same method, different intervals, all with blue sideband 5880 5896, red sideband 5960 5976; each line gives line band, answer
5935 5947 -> 0.3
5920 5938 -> -1.1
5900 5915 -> -0.8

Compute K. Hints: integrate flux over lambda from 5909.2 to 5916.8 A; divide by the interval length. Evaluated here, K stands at 9.37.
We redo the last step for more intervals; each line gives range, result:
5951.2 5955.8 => 9.56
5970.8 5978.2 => 10.6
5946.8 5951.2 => 9.27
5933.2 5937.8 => 10.2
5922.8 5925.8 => 10.4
